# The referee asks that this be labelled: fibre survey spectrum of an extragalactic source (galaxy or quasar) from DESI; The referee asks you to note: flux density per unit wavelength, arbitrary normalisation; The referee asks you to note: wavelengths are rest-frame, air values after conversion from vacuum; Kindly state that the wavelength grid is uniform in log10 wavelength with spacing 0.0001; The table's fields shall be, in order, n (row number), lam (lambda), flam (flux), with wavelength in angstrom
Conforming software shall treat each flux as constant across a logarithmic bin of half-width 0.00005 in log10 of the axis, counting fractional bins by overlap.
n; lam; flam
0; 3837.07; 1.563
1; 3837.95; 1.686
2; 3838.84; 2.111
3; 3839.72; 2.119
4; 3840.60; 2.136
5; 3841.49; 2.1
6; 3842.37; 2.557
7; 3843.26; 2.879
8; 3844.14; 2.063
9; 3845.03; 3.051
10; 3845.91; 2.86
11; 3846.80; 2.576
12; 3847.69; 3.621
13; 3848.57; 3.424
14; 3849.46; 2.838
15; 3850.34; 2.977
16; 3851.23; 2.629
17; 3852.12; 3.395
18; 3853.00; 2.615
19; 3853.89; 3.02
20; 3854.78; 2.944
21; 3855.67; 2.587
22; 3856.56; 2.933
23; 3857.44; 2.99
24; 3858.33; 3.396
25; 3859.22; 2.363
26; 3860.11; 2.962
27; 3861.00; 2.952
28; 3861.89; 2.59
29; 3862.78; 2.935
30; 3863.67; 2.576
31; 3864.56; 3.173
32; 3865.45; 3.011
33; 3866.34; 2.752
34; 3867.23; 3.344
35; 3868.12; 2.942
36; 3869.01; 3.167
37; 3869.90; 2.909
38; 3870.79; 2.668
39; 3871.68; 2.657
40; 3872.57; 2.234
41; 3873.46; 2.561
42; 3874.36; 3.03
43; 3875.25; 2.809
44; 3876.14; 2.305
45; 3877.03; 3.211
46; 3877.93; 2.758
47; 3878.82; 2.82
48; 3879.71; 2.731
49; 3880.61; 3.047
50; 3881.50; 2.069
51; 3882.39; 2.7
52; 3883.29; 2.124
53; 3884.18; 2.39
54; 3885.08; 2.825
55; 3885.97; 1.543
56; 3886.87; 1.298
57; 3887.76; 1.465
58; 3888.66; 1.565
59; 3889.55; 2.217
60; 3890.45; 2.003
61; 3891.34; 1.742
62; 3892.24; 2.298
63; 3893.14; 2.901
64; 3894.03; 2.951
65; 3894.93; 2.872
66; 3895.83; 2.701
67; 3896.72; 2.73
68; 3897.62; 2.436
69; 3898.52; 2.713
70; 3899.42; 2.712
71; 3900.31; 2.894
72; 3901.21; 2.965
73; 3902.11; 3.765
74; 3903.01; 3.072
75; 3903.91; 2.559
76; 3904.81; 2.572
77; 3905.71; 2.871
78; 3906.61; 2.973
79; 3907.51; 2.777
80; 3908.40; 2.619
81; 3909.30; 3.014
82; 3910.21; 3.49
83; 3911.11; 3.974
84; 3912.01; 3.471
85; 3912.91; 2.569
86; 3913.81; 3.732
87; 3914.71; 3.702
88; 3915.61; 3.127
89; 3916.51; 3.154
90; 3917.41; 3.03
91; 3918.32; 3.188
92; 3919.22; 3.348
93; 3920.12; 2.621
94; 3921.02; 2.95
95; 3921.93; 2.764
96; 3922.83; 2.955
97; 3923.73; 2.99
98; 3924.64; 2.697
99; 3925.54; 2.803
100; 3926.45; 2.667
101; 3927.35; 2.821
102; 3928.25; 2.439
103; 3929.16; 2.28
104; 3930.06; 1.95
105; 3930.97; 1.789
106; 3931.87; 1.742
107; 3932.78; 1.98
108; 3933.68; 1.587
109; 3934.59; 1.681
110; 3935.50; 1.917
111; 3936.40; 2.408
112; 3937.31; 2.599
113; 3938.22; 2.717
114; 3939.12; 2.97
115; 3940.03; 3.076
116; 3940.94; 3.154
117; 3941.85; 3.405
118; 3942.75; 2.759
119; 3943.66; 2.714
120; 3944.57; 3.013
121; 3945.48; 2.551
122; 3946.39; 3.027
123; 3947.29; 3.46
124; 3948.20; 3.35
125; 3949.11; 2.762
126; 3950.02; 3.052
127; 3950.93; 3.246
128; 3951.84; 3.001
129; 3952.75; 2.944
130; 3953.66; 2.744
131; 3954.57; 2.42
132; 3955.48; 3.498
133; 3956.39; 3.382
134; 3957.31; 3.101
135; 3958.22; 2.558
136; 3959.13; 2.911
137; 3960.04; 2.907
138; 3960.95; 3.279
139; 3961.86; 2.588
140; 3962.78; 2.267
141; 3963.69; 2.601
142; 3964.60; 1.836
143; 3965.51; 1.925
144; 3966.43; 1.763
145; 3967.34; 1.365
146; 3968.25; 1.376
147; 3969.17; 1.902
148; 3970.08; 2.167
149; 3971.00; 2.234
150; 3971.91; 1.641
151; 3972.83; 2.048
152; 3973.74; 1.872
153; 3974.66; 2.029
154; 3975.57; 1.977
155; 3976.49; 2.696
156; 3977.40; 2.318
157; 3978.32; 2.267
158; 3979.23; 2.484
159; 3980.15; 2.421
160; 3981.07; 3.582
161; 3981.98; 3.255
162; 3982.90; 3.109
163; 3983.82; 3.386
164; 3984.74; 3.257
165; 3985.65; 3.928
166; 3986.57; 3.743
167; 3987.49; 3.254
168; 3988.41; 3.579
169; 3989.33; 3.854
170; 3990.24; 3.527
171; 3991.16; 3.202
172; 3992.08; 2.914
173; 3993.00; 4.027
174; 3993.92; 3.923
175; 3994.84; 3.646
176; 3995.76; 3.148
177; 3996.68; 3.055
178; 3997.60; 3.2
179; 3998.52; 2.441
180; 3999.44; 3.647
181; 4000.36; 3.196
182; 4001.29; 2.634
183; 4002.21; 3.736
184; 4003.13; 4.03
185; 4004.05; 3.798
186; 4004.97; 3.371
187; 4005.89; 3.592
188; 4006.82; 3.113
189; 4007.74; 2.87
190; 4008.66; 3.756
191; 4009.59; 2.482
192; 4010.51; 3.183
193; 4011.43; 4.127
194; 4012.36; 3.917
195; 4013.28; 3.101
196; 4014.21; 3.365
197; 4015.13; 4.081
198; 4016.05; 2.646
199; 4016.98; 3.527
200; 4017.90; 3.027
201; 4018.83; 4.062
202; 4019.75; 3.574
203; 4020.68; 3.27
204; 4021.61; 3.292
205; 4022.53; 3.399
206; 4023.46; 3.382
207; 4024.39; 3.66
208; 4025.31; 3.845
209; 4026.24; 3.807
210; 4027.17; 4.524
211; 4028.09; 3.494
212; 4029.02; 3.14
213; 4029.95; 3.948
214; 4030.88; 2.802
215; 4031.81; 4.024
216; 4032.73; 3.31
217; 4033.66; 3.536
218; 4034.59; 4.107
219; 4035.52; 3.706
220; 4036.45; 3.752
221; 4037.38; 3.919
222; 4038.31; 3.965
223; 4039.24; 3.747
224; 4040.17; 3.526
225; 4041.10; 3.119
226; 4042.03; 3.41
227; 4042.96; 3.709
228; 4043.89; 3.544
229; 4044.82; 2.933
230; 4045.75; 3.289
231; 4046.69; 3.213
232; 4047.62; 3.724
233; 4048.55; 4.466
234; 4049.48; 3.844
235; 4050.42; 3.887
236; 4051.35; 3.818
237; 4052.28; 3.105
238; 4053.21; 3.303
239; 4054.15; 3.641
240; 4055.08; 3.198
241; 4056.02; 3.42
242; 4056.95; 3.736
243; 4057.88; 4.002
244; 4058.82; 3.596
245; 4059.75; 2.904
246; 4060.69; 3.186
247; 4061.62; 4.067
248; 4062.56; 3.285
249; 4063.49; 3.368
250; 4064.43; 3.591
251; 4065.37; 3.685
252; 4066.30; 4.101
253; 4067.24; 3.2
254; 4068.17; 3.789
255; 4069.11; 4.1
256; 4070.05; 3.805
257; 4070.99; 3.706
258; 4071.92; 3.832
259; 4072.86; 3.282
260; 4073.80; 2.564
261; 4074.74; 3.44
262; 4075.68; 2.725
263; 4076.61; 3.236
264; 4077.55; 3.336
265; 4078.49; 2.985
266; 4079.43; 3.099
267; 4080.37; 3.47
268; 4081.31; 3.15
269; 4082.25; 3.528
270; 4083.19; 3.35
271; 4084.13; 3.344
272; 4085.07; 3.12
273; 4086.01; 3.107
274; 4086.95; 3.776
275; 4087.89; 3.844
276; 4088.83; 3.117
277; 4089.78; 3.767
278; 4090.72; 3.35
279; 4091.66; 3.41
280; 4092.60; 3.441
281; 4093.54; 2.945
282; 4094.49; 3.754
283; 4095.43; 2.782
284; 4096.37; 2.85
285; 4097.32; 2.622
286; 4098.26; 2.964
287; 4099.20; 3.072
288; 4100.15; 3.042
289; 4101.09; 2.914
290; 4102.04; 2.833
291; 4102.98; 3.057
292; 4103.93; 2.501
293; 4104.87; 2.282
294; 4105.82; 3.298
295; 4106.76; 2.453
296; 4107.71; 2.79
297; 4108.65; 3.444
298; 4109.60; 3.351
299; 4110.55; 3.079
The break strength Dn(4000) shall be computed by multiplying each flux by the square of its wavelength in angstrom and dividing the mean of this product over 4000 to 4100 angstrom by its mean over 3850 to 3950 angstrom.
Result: 1.4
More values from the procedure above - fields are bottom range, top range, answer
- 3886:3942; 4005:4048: 1.39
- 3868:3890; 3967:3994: 1.18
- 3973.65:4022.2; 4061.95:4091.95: 1.10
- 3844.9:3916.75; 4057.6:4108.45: 1.30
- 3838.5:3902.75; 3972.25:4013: 1.26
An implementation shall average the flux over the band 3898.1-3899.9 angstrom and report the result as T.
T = 2.73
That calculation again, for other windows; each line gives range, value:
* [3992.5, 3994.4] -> 3.95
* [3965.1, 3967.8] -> 1.68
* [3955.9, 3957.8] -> 3.22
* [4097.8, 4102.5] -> 2.96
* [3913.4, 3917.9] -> 3.34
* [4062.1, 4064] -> 3.33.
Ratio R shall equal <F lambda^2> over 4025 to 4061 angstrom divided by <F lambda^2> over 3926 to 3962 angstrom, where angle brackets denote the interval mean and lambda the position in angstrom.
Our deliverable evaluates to 1.39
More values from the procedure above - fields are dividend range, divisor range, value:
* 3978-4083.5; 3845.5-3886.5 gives 1.34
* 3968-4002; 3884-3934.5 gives 1.14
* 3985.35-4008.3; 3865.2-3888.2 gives 1.40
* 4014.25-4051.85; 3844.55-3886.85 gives 1.40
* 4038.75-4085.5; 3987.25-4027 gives 1.04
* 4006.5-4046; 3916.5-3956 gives 1.35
